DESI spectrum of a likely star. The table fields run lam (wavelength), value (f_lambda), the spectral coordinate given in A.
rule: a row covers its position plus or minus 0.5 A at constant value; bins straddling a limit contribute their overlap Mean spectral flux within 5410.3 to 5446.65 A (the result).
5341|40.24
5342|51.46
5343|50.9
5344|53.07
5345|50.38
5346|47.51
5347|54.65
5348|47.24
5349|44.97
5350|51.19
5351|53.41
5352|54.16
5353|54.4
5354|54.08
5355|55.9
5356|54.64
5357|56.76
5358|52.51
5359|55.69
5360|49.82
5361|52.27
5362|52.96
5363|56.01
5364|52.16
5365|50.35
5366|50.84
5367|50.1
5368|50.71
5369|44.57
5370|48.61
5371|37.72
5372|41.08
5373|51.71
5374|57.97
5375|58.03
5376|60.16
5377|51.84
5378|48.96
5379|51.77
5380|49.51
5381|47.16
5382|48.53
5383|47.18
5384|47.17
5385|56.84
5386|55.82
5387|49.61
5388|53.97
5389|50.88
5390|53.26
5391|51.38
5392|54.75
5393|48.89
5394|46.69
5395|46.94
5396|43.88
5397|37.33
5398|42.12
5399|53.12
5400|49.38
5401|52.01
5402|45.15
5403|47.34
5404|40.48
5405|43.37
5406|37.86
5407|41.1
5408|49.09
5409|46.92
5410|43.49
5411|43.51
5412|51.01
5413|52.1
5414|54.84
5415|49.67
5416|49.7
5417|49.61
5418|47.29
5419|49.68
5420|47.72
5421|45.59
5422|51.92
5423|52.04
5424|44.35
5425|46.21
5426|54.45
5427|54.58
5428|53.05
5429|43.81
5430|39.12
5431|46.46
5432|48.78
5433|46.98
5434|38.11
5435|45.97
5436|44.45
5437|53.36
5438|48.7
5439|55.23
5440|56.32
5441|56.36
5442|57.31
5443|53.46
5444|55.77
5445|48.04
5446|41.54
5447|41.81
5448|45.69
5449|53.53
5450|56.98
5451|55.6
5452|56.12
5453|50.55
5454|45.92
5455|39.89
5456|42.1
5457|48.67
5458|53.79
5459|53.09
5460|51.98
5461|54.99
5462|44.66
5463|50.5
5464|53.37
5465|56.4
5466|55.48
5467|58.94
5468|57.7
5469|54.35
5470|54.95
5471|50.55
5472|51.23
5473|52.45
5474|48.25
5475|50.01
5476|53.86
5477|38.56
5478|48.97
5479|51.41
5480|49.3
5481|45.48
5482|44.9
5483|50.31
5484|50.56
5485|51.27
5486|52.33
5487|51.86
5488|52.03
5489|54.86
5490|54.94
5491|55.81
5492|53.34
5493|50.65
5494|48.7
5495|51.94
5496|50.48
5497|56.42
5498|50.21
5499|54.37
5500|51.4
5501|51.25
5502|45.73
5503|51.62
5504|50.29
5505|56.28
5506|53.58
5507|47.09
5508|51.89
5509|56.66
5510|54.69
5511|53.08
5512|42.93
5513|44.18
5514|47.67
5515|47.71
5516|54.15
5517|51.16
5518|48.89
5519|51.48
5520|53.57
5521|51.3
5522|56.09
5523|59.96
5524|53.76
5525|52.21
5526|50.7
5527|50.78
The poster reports 49.3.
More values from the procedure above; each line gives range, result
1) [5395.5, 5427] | 47.3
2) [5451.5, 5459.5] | 48.8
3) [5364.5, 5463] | 49.1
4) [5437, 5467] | 51.3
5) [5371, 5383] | 50.8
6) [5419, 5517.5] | 50.5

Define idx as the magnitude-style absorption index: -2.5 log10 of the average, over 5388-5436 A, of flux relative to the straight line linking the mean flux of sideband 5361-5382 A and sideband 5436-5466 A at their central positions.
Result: 0.07 mag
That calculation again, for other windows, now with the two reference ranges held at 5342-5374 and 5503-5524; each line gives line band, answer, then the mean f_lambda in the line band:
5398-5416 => 0.09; 47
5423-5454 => 0.04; 49.7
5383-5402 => 0.04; 49.5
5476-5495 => 0.02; 50.4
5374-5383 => -0.02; 52.1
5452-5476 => 0.00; 51.5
